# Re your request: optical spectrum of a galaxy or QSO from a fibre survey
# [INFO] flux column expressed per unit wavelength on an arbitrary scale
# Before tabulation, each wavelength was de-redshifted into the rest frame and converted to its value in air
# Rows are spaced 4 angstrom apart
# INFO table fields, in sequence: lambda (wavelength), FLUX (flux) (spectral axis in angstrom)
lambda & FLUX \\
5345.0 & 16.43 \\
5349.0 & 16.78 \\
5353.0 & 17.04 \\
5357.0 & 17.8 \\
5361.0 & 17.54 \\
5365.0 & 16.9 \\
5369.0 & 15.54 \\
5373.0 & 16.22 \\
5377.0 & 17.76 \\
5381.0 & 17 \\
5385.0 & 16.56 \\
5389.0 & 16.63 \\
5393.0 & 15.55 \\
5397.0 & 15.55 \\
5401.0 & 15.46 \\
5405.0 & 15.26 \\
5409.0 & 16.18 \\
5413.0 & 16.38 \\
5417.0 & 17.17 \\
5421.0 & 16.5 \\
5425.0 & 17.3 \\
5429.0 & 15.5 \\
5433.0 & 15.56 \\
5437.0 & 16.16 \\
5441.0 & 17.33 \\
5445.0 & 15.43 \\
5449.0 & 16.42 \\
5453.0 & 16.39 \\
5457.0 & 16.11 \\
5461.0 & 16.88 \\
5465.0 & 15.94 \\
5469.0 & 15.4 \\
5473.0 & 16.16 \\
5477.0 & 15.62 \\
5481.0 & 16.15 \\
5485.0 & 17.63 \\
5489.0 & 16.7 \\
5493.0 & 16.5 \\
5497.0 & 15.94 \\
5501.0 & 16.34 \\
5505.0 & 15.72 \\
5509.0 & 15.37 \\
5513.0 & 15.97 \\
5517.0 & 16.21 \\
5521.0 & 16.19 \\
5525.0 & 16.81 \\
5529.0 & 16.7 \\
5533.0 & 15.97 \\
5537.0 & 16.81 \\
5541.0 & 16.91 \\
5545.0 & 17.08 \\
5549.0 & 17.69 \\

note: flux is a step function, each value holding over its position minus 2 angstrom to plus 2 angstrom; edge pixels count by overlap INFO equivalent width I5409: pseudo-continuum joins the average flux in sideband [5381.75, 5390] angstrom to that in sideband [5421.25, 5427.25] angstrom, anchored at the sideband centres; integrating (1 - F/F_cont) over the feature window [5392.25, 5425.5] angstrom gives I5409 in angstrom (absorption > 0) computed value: 1.5 angstrom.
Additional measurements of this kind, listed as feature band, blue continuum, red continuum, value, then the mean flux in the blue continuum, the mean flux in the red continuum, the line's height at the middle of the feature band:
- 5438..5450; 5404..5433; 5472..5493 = 0.0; 16.3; 16.5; 16.4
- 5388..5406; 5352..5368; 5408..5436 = 1.1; 17.2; 16.4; 16.7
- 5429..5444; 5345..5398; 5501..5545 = 0.3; 16.7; 16.3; 16.5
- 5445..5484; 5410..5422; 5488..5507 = 0.6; 16.7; 16.2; 16.4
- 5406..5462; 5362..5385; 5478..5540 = 0.6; 16.7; 16.3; 16.5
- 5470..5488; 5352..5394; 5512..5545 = 0.3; 16.8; 16.5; 16.6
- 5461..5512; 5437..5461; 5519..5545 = 1.0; 16.4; 16.6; 16.5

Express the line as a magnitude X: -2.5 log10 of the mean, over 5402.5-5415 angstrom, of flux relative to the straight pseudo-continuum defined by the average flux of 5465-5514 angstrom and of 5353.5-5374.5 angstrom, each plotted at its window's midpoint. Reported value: 0.04 mag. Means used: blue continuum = 16.8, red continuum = 16.1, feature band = 15.9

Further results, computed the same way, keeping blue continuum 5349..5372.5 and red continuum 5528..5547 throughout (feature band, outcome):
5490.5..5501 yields 0.03 mag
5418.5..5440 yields 0.04 mag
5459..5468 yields 0.03 mag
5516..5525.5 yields 0.02 mag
